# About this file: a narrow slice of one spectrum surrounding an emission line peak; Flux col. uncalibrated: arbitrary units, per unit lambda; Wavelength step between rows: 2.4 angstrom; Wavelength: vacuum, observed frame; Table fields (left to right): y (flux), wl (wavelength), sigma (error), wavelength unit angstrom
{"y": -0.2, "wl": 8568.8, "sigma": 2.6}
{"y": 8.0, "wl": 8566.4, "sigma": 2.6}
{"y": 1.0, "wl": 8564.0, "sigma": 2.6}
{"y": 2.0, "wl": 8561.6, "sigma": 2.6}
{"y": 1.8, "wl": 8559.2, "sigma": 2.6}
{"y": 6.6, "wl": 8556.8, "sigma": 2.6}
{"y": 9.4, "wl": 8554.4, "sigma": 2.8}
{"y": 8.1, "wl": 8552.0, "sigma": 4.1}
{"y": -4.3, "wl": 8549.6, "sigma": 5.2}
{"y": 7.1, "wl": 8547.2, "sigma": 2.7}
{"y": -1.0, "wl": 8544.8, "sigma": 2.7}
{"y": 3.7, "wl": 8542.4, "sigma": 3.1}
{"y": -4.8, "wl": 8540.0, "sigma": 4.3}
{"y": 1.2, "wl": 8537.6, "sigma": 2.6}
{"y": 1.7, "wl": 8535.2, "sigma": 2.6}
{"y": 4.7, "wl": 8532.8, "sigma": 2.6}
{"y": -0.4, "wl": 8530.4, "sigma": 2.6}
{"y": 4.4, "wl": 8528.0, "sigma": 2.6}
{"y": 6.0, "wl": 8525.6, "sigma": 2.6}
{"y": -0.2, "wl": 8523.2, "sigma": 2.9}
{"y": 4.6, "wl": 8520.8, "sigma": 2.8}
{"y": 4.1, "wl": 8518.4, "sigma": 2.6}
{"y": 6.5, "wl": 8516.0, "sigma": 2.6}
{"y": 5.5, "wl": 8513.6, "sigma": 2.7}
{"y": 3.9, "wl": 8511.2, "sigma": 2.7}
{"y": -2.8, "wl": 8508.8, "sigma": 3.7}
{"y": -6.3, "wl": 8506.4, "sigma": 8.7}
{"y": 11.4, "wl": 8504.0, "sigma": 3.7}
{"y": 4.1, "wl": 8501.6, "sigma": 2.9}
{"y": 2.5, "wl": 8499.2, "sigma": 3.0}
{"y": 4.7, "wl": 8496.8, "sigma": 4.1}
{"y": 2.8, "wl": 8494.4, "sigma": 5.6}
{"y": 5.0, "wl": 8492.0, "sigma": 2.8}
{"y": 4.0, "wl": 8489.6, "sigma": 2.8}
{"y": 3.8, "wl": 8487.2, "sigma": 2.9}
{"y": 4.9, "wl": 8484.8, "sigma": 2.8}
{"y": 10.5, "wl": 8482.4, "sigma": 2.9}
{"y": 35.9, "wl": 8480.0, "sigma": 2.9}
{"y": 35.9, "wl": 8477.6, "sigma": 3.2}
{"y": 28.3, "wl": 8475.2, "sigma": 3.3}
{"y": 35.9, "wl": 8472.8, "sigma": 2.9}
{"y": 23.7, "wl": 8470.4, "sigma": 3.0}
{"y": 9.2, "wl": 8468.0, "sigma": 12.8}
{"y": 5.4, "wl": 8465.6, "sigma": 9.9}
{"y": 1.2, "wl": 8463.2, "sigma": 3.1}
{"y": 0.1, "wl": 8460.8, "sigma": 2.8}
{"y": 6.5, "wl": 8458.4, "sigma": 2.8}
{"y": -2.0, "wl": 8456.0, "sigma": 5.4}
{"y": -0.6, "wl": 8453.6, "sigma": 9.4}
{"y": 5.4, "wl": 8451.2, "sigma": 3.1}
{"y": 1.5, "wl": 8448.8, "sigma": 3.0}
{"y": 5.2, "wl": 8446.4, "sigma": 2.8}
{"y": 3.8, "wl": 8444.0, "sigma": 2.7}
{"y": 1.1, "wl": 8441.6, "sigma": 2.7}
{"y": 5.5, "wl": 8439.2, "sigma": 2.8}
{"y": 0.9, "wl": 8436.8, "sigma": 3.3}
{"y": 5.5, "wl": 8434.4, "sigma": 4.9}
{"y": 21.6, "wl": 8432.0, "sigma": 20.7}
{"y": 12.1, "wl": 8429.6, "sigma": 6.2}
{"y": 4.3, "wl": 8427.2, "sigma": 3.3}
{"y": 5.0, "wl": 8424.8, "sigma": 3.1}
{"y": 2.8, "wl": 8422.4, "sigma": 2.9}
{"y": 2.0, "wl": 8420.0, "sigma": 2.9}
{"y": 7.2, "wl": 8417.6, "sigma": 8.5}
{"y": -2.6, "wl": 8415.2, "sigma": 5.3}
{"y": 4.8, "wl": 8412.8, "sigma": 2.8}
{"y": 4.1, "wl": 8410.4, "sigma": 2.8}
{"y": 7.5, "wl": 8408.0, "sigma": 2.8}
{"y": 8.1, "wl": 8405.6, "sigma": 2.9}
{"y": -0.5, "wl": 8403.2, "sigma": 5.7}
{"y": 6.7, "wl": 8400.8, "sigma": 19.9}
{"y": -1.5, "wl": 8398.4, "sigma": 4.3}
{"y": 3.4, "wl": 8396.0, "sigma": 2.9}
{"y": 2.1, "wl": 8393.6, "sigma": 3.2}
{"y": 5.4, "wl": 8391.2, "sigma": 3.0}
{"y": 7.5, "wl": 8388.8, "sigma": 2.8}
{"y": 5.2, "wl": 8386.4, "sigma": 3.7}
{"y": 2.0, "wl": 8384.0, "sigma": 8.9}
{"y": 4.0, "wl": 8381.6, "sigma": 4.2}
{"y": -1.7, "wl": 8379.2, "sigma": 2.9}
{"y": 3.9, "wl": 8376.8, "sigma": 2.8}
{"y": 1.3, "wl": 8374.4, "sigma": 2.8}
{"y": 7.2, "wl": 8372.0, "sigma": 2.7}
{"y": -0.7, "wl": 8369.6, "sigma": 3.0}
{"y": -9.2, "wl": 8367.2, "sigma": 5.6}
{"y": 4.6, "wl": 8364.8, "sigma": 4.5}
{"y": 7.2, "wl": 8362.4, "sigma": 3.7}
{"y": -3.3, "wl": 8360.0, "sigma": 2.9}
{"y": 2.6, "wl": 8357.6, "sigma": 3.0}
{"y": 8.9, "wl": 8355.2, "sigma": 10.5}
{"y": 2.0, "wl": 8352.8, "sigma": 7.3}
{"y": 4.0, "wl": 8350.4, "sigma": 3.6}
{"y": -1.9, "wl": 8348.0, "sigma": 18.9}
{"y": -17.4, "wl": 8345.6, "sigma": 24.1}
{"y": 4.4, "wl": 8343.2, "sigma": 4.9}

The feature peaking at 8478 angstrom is [O II] 3727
